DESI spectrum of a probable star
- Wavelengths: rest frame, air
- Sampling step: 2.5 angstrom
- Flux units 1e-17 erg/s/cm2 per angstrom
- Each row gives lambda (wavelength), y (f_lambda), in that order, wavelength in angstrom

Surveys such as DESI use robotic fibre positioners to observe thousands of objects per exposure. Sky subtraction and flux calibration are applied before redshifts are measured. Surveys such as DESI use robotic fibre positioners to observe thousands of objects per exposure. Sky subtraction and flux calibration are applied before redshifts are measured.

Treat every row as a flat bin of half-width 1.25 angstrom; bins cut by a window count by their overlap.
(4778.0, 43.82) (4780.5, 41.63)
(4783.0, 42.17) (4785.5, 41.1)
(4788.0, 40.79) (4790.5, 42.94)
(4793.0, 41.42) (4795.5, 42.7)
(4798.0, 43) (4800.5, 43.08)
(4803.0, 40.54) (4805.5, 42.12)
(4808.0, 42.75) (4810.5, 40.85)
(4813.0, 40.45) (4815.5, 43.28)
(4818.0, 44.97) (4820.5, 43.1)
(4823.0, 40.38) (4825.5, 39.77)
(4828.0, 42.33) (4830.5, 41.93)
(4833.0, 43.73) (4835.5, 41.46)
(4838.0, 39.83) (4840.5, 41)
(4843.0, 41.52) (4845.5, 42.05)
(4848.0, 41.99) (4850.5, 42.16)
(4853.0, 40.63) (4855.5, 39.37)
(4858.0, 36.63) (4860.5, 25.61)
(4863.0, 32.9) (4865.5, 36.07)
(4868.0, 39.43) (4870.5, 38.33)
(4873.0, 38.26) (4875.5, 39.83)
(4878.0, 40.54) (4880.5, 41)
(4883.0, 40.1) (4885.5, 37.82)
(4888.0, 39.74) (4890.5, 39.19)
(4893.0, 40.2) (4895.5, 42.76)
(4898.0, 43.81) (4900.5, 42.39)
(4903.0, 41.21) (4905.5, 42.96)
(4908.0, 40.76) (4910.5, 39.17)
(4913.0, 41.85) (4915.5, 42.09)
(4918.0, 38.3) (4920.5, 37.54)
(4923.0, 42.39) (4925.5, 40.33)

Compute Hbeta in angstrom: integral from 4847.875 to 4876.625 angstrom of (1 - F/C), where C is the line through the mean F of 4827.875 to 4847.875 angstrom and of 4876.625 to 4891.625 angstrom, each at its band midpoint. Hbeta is 2.30 angstrom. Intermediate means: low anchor 41.7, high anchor 39.7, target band 37.4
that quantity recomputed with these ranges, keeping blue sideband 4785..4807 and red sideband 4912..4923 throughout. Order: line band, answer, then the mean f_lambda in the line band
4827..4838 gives -0.2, 42.1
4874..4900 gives 0.1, 40.5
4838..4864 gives 1.7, 38.5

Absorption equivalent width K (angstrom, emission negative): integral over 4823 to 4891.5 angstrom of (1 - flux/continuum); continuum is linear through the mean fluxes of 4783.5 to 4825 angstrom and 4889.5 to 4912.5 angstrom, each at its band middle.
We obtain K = 3.8 angstrom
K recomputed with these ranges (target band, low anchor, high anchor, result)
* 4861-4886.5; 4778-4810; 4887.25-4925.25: 2.0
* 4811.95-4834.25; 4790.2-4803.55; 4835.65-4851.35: -0.2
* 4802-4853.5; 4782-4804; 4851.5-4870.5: -3.8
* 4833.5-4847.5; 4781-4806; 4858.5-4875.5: -1.3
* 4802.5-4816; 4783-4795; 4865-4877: -0.2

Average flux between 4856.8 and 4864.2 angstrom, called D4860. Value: 31.7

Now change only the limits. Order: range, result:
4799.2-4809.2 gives 42.1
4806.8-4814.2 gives 41.3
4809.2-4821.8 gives 42.5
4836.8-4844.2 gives 40.8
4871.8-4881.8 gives 39.9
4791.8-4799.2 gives 42.4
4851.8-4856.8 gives 40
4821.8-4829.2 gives 40.8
